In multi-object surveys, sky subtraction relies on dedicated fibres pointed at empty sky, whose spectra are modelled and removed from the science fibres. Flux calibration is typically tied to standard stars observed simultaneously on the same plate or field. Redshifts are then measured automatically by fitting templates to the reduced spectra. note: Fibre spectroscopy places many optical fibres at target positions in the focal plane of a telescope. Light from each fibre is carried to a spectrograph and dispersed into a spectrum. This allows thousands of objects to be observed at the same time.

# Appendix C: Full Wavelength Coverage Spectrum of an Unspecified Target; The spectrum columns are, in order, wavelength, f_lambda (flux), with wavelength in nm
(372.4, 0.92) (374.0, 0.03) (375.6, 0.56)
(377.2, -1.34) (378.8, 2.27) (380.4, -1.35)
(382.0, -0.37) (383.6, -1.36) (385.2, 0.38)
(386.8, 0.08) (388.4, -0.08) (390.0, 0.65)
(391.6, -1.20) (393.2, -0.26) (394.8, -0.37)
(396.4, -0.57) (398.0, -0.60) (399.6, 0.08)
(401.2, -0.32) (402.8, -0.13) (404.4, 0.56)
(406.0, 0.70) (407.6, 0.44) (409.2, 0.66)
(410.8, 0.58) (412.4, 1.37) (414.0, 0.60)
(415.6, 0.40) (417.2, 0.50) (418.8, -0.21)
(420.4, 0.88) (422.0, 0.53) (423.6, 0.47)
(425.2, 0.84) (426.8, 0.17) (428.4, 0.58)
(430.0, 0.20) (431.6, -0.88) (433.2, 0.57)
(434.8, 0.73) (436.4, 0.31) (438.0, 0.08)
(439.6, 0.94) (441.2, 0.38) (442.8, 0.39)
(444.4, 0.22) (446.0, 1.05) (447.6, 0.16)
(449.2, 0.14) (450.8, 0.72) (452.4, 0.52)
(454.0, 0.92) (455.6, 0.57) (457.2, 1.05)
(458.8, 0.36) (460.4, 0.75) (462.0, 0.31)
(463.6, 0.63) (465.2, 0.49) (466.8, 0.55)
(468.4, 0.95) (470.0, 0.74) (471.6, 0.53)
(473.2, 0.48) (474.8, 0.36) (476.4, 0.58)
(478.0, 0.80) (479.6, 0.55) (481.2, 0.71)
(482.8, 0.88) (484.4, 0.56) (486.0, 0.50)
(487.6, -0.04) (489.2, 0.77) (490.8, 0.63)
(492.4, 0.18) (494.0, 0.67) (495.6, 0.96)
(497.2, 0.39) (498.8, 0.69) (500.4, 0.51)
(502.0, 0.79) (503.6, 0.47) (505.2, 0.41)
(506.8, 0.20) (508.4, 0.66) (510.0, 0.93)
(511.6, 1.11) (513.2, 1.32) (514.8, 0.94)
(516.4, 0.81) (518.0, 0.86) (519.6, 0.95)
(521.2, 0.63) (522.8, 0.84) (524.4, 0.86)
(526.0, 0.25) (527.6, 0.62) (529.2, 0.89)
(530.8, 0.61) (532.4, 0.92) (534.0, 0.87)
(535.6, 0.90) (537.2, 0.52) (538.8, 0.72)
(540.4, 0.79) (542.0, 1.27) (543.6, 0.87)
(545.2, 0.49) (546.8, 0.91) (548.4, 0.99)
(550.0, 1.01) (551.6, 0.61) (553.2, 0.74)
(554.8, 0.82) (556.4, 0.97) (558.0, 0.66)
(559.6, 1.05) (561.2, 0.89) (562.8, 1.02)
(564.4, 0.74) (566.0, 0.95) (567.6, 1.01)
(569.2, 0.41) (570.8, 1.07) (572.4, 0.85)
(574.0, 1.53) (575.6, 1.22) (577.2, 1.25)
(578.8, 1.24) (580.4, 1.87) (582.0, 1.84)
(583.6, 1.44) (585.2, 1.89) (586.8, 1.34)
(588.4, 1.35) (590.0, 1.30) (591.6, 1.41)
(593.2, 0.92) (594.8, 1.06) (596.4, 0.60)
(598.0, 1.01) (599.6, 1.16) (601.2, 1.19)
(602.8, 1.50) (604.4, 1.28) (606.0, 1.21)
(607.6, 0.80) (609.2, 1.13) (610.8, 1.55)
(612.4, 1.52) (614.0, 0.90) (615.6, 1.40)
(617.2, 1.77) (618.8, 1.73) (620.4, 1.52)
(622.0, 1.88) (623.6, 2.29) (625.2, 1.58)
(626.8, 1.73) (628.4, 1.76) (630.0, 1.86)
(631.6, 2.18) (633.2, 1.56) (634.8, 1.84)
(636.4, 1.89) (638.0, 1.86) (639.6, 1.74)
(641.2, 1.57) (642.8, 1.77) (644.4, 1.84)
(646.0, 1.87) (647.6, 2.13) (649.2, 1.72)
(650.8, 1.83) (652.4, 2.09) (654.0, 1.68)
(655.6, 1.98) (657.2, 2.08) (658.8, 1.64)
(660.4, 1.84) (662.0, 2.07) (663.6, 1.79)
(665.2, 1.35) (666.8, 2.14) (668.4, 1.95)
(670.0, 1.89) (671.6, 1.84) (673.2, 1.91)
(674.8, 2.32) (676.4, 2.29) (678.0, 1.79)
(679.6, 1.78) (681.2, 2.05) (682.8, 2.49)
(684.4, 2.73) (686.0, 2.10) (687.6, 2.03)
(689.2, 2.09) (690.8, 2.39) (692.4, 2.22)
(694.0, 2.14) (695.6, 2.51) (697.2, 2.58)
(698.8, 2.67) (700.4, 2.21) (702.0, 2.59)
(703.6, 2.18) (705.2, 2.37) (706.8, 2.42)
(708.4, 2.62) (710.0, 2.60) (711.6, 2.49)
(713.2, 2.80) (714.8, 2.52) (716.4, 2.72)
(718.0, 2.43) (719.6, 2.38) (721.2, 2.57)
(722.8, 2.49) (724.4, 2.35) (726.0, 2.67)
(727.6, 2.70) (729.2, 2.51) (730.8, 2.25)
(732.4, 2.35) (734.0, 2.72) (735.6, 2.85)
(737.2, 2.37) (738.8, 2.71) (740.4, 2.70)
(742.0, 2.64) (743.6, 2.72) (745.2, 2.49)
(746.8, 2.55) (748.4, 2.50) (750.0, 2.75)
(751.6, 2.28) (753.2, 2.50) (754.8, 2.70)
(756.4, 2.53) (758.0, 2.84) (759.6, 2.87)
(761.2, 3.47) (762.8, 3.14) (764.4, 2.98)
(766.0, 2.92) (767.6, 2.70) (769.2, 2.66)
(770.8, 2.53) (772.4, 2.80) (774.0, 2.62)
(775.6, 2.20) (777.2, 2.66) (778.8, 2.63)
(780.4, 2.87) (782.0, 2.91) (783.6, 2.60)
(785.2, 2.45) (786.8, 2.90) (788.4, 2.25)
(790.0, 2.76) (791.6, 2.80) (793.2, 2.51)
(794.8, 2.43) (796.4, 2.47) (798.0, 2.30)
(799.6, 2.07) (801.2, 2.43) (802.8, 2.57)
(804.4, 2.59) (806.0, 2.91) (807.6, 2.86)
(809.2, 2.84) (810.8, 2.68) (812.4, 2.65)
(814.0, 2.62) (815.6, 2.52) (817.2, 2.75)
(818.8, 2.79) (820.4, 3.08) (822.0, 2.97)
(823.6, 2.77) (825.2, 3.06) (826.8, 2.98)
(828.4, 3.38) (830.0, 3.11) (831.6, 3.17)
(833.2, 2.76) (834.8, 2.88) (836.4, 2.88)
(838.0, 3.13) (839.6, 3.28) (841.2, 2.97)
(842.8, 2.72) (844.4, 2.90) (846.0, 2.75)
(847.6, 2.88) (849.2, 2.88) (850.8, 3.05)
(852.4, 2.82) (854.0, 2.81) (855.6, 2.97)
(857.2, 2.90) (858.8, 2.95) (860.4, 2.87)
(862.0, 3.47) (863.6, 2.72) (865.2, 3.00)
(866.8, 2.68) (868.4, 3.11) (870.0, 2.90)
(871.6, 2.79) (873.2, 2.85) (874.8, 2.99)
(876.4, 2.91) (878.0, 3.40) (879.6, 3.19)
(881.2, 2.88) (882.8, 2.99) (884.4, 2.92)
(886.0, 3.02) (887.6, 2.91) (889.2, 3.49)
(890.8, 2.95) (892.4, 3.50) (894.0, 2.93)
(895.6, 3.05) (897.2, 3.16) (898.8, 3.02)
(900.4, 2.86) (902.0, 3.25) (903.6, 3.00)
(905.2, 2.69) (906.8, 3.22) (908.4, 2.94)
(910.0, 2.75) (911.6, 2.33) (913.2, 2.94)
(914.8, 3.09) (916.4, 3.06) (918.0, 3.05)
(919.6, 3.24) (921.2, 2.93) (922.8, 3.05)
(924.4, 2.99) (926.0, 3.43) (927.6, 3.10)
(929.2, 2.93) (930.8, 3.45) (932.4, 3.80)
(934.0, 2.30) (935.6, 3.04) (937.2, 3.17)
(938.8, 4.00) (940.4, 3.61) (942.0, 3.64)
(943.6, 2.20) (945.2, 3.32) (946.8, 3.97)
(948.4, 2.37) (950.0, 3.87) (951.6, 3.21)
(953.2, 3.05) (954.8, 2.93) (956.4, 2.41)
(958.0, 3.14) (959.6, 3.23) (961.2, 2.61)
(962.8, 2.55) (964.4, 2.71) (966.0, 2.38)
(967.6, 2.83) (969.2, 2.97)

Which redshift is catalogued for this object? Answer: 0.546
